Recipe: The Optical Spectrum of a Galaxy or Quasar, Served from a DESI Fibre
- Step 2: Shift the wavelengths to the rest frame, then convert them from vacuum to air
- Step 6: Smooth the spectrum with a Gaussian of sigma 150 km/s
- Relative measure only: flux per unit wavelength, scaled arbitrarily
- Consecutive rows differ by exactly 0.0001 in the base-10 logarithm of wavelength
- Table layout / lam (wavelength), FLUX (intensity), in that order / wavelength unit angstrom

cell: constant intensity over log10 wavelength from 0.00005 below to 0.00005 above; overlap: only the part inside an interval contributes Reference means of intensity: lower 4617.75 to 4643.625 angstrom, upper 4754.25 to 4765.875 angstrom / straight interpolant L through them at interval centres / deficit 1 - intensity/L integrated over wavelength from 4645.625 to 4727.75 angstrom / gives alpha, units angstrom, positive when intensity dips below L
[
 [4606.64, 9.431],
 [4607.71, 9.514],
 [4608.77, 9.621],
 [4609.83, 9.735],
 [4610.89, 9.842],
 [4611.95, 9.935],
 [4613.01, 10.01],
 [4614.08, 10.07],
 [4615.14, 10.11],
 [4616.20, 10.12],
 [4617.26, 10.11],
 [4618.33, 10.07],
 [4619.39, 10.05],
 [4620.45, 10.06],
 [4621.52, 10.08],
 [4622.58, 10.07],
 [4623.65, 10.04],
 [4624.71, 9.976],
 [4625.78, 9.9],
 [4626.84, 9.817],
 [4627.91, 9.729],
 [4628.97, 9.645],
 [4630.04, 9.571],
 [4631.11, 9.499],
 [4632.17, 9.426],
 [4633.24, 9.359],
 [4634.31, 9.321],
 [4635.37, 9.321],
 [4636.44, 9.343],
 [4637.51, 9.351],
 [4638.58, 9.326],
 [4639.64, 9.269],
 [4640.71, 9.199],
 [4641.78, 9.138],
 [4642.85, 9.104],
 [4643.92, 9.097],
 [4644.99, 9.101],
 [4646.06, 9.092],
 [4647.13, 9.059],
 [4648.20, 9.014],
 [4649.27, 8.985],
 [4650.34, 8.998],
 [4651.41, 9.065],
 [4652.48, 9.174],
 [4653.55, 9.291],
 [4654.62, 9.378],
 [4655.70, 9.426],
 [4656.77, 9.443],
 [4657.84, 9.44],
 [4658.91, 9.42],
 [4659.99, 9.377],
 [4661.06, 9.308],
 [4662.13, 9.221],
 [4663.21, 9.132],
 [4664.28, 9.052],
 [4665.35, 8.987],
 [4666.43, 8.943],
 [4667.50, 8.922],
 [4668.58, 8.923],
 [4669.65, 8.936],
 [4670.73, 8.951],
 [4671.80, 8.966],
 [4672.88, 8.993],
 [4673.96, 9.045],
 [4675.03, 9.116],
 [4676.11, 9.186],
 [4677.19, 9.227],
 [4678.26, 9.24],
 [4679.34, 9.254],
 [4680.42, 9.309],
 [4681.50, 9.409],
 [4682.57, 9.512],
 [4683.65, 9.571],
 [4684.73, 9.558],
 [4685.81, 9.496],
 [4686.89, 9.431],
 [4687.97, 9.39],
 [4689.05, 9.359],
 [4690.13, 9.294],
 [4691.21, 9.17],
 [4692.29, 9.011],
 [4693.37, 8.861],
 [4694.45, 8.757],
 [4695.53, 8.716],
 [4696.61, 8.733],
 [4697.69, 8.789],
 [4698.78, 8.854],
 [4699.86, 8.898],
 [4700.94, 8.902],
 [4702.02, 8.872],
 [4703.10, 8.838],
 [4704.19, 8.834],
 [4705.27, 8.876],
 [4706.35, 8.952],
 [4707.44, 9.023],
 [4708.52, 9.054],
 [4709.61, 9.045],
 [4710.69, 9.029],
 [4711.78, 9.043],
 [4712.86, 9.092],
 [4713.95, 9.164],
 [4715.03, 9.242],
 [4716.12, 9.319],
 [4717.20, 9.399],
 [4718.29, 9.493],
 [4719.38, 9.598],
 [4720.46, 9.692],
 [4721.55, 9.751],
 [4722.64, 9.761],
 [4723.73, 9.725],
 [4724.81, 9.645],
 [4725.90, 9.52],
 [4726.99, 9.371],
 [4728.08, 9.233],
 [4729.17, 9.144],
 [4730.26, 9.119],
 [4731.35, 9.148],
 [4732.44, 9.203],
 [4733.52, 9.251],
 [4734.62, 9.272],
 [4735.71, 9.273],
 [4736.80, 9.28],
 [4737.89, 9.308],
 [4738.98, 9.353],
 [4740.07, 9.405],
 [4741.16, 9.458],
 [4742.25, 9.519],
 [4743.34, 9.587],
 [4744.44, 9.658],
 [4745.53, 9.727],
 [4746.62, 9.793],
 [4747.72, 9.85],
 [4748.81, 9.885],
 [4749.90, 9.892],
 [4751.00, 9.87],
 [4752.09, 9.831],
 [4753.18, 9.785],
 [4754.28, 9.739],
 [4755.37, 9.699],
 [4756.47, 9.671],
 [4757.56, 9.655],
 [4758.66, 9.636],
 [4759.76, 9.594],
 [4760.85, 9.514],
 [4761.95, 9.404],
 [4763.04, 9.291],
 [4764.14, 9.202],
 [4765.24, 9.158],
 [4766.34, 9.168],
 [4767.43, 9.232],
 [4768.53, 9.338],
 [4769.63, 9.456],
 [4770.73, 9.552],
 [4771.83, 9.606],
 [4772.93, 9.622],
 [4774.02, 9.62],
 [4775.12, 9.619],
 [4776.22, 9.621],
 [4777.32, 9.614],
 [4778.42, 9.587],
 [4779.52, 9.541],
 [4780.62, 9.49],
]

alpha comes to 3.2 angstrom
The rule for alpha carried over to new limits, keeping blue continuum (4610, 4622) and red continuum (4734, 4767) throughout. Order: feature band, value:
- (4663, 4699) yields 2.48 angstrom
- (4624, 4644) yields 1.03 angstrom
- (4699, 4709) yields 0.83 angstrom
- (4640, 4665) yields 1.78 angstrom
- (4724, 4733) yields 0.30 angstrom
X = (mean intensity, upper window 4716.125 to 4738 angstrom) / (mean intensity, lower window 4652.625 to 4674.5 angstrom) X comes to 1.0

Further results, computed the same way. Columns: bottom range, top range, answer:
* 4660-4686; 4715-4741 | 1.02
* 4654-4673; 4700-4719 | 0.99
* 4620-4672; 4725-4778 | 1.02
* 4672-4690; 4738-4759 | 1.04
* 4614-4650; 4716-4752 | 0.99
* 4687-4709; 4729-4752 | 1.06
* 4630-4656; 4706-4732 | 1.01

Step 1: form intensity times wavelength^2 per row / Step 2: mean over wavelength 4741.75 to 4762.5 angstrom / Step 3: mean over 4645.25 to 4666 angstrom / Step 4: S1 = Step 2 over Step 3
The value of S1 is 1.10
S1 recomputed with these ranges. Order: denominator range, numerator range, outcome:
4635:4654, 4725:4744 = 1.06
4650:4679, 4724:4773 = 1.07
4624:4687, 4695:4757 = 1.04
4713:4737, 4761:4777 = 1.02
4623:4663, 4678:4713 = 0.99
